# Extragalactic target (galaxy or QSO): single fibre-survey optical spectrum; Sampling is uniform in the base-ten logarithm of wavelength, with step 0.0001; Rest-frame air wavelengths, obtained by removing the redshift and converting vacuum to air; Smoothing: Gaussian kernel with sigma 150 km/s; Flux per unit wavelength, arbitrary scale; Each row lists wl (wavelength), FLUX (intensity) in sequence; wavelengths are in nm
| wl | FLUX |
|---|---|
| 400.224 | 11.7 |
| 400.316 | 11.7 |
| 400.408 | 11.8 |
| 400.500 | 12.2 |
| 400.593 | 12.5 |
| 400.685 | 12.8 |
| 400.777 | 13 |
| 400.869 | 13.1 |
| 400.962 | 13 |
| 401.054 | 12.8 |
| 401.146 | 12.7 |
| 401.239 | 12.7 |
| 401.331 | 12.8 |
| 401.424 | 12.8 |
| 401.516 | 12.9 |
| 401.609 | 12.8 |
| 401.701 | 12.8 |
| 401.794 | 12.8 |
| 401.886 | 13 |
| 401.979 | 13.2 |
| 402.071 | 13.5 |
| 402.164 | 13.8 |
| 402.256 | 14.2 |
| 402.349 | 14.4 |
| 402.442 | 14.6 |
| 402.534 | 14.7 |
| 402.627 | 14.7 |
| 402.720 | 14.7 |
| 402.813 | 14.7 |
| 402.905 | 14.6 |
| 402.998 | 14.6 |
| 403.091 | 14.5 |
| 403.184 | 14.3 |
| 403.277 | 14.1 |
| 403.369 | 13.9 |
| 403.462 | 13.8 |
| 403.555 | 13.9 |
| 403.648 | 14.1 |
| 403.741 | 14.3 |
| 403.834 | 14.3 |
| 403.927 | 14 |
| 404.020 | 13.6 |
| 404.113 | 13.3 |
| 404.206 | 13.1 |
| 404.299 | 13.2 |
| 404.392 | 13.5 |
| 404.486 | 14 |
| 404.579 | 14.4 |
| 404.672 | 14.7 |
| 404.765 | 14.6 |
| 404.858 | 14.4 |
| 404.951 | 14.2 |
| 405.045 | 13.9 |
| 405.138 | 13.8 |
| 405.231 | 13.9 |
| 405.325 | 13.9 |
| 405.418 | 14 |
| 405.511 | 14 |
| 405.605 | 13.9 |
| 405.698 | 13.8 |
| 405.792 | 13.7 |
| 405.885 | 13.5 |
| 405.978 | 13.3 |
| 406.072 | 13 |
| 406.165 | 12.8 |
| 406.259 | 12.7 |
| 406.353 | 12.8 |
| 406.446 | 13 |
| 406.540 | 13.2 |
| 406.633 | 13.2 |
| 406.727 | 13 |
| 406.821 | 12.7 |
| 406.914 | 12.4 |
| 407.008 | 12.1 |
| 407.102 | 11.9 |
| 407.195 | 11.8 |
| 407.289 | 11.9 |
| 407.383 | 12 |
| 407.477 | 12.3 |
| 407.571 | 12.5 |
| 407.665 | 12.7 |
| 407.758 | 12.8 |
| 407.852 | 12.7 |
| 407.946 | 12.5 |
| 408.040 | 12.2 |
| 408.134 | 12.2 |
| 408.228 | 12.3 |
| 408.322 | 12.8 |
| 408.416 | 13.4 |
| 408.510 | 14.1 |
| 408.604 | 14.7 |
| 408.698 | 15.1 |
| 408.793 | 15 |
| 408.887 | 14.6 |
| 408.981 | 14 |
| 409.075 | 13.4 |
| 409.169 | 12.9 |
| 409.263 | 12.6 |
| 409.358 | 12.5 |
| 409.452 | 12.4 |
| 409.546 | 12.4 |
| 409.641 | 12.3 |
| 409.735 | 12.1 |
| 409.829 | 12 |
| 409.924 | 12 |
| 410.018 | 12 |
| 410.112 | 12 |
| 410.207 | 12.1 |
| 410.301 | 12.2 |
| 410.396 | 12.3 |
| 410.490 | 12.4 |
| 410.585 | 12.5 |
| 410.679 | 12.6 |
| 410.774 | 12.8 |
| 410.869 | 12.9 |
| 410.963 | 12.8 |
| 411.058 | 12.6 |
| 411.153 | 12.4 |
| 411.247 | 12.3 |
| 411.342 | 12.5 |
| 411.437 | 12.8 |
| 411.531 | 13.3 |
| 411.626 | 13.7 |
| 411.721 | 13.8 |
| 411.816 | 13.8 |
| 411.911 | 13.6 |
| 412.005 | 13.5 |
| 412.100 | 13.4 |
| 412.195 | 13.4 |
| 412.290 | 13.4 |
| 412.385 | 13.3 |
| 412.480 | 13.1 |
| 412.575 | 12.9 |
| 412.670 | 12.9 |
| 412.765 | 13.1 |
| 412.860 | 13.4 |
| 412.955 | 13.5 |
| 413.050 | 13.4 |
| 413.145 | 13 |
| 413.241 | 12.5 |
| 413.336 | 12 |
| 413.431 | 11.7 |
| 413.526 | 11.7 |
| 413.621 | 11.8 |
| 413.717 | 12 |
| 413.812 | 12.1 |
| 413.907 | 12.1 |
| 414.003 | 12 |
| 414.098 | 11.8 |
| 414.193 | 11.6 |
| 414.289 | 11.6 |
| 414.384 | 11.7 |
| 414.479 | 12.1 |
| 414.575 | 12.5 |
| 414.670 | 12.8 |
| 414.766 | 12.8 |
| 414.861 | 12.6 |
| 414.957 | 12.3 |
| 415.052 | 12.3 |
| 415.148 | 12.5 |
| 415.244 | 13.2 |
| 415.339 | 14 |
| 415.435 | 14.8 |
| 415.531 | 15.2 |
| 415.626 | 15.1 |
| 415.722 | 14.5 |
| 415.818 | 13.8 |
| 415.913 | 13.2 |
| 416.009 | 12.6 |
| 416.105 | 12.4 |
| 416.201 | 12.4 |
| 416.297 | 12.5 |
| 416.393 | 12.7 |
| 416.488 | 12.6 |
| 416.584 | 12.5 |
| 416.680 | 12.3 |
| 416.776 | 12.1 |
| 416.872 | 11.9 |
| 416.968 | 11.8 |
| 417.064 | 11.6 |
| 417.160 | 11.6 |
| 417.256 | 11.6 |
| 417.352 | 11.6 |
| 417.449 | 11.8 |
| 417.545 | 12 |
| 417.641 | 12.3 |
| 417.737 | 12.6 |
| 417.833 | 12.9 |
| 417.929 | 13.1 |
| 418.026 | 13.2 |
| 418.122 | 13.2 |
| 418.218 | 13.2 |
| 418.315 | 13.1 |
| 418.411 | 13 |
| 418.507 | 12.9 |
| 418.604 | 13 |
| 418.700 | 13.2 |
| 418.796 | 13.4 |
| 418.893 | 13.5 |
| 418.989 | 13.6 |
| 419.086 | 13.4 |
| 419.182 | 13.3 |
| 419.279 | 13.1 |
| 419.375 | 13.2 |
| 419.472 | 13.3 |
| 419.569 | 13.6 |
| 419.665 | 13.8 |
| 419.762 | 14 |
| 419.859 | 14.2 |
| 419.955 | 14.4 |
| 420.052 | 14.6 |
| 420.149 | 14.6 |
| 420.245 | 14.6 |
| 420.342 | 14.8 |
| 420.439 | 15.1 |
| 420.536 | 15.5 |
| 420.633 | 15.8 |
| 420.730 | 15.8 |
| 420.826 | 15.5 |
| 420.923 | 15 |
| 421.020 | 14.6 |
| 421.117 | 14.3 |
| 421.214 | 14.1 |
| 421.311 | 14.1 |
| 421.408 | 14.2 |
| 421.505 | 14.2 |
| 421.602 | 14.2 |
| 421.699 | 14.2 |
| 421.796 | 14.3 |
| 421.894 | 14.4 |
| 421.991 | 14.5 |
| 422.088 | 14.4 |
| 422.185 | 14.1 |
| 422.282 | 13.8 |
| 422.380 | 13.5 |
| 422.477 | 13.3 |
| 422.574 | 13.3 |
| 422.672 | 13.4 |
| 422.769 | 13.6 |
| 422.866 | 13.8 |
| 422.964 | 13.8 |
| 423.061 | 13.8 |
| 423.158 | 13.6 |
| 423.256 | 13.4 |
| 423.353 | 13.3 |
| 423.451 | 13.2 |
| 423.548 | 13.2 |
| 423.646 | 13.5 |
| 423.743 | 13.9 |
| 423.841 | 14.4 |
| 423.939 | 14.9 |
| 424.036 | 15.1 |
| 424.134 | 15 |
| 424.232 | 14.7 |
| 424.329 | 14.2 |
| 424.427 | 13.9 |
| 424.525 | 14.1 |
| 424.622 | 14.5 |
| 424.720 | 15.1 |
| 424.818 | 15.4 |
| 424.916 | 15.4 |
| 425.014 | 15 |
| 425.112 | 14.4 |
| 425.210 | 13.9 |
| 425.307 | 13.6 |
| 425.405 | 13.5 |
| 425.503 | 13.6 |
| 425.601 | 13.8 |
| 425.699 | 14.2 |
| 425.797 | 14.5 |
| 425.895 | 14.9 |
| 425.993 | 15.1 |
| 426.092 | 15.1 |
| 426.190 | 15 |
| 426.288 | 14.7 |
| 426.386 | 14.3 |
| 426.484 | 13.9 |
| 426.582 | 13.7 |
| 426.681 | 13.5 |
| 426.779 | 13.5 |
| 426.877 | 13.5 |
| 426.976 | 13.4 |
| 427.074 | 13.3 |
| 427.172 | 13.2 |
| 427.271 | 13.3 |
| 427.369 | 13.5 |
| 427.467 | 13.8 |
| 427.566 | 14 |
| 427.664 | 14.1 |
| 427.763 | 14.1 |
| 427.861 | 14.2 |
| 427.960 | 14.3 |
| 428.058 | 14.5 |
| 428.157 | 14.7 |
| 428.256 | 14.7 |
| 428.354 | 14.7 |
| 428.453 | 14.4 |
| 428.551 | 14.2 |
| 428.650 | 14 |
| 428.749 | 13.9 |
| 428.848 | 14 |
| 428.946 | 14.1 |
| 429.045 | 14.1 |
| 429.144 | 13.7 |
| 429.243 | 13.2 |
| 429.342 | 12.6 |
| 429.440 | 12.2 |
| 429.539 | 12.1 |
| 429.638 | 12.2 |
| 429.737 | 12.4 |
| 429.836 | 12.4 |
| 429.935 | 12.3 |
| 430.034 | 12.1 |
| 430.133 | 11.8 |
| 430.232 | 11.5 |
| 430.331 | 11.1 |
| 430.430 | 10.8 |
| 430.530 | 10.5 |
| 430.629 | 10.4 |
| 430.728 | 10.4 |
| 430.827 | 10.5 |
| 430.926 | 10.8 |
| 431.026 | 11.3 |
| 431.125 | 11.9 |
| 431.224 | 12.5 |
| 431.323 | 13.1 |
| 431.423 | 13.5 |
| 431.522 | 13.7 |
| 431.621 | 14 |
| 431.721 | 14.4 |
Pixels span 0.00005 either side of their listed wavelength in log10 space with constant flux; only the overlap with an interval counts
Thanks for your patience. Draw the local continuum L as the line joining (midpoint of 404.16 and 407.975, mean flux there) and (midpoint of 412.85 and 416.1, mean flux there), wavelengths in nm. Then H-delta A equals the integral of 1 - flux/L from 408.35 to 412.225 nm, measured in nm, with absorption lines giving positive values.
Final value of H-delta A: 0.00 nm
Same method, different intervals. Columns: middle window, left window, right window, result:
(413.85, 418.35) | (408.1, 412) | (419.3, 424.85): 0.31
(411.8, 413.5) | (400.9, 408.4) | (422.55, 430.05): 0.06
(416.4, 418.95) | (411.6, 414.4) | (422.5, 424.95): 0.15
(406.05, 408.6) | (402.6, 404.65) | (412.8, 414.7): 0.14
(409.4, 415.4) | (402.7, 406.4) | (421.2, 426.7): 0.59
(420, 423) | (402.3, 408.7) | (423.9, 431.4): -0.19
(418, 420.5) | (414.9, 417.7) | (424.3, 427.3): -0.09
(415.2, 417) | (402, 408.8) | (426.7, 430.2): 0.05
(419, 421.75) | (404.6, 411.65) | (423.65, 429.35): -0.11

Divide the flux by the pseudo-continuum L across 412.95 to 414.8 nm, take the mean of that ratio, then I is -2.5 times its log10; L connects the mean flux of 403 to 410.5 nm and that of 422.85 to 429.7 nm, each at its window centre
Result 0.11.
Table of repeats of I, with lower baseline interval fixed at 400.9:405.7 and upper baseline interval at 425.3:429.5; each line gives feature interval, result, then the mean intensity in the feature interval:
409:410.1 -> 0.12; 12.5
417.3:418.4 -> 0.10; 12.6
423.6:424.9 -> -0.05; 14.5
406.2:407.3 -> 0.10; 12.6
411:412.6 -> 0.06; 13.2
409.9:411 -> 0.12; 12.4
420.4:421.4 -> -0.08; 15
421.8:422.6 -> 0.00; 13.9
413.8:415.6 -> 0.10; 12.7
